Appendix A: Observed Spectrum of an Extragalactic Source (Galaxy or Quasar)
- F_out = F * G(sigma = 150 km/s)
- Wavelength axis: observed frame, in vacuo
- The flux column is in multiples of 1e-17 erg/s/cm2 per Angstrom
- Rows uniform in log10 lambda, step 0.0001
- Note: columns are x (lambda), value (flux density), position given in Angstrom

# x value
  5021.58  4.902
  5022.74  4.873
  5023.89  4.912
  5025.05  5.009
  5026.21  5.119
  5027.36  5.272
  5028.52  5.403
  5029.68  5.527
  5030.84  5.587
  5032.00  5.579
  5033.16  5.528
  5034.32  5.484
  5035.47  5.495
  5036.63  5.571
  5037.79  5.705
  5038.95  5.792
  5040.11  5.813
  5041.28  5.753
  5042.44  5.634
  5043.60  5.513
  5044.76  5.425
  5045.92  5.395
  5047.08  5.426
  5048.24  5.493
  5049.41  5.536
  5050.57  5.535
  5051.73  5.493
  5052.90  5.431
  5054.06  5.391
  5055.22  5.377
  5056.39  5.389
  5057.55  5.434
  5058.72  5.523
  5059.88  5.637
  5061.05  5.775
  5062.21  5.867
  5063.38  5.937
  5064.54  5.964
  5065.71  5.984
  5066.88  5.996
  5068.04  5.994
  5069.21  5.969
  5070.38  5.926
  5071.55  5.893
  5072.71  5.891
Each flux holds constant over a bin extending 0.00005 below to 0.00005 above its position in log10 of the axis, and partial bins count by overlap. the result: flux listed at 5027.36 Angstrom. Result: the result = 5.272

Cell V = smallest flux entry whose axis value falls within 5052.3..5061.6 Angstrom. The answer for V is 5.377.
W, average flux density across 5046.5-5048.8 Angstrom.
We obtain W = 5.47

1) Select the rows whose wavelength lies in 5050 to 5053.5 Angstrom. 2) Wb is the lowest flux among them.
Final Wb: 5.431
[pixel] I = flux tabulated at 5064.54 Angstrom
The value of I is 5.964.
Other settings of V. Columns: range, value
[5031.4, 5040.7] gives 5.484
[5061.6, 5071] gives 5.867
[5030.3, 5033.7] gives 5.528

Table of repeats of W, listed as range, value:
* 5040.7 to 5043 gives 5.7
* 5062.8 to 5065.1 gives 5.97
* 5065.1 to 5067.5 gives 5.99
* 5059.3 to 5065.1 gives 5.84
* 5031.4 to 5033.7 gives 5.55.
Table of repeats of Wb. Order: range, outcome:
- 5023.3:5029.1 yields 4.912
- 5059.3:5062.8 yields 5.637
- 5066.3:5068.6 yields 5.994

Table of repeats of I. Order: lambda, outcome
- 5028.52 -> 5.403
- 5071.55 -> 5.893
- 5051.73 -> 5.493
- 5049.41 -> 5.536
